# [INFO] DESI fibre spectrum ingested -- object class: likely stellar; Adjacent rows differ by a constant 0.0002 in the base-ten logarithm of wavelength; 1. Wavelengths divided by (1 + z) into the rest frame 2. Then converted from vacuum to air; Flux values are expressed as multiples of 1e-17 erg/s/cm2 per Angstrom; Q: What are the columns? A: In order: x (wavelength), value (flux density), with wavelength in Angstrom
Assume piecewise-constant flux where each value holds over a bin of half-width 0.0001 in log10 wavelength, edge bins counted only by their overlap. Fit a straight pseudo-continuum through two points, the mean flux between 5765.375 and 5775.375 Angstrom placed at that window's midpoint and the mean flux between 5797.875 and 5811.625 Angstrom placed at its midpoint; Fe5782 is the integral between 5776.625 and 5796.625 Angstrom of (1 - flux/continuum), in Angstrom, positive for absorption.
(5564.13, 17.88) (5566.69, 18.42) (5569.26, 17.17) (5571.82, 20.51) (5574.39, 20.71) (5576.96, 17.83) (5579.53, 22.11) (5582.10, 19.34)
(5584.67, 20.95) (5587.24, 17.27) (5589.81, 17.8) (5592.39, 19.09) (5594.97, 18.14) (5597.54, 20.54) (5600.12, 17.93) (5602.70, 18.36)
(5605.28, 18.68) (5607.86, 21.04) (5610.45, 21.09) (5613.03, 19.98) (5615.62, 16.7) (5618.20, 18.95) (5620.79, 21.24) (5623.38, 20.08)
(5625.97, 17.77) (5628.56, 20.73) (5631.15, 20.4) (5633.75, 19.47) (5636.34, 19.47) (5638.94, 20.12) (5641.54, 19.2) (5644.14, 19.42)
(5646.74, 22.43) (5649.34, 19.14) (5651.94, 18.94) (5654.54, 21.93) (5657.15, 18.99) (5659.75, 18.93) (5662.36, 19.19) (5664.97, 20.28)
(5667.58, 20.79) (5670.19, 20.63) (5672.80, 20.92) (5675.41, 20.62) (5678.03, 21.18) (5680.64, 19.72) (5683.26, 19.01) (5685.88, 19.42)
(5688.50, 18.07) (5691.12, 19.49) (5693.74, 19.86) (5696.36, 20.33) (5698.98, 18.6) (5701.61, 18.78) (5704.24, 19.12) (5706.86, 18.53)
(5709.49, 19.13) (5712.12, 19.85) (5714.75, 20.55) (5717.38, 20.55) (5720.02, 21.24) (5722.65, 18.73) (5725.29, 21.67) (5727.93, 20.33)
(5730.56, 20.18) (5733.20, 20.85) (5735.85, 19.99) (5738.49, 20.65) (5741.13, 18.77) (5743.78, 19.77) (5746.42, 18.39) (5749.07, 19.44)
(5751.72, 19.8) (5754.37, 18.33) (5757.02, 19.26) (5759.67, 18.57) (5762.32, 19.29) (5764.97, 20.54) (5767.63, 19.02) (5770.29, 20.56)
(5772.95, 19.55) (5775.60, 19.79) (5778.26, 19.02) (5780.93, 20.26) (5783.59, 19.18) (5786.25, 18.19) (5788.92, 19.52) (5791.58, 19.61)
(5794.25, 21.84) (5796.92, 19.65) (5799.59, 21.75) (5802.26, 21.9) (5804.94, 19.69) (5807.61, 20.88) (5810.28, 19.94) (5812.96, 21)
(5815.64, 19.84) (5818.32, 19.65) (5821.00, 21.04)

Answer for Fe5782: 0.6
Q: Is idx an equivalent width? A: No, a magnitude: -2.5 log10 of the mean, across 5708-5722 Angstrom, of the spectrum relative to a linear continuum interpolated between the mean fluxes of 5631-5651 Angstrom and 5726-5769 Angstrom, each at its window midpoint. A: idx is -0.03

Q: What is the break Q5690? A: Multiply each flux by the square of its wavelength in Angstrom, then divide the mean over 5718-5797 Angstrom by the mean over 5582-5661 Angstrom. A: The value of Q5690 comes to 1.1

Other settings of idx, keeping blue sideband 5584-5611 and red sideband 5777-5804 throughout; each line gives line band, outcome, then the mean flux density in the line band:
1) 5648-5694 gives -0.02 mag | 19.8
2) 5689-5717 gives 0.01 mag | 19.4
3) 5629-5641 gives -0.03 mag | 19.9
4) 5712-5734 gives -0.04 mag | 20.5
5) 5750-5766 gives 0.03 mag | 19.3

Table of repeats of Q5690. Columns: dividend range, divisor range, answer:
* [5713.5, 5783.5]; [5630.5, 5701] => 1.03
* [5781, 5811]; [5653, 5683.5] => 1.05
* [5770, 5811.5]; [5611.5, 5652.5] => 1.08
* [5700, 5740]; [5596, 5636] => 1.06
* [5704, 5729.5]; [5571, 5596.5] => 1.08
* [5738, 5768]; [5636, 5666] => 1.01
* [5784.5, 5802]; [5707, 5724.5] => 1.04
